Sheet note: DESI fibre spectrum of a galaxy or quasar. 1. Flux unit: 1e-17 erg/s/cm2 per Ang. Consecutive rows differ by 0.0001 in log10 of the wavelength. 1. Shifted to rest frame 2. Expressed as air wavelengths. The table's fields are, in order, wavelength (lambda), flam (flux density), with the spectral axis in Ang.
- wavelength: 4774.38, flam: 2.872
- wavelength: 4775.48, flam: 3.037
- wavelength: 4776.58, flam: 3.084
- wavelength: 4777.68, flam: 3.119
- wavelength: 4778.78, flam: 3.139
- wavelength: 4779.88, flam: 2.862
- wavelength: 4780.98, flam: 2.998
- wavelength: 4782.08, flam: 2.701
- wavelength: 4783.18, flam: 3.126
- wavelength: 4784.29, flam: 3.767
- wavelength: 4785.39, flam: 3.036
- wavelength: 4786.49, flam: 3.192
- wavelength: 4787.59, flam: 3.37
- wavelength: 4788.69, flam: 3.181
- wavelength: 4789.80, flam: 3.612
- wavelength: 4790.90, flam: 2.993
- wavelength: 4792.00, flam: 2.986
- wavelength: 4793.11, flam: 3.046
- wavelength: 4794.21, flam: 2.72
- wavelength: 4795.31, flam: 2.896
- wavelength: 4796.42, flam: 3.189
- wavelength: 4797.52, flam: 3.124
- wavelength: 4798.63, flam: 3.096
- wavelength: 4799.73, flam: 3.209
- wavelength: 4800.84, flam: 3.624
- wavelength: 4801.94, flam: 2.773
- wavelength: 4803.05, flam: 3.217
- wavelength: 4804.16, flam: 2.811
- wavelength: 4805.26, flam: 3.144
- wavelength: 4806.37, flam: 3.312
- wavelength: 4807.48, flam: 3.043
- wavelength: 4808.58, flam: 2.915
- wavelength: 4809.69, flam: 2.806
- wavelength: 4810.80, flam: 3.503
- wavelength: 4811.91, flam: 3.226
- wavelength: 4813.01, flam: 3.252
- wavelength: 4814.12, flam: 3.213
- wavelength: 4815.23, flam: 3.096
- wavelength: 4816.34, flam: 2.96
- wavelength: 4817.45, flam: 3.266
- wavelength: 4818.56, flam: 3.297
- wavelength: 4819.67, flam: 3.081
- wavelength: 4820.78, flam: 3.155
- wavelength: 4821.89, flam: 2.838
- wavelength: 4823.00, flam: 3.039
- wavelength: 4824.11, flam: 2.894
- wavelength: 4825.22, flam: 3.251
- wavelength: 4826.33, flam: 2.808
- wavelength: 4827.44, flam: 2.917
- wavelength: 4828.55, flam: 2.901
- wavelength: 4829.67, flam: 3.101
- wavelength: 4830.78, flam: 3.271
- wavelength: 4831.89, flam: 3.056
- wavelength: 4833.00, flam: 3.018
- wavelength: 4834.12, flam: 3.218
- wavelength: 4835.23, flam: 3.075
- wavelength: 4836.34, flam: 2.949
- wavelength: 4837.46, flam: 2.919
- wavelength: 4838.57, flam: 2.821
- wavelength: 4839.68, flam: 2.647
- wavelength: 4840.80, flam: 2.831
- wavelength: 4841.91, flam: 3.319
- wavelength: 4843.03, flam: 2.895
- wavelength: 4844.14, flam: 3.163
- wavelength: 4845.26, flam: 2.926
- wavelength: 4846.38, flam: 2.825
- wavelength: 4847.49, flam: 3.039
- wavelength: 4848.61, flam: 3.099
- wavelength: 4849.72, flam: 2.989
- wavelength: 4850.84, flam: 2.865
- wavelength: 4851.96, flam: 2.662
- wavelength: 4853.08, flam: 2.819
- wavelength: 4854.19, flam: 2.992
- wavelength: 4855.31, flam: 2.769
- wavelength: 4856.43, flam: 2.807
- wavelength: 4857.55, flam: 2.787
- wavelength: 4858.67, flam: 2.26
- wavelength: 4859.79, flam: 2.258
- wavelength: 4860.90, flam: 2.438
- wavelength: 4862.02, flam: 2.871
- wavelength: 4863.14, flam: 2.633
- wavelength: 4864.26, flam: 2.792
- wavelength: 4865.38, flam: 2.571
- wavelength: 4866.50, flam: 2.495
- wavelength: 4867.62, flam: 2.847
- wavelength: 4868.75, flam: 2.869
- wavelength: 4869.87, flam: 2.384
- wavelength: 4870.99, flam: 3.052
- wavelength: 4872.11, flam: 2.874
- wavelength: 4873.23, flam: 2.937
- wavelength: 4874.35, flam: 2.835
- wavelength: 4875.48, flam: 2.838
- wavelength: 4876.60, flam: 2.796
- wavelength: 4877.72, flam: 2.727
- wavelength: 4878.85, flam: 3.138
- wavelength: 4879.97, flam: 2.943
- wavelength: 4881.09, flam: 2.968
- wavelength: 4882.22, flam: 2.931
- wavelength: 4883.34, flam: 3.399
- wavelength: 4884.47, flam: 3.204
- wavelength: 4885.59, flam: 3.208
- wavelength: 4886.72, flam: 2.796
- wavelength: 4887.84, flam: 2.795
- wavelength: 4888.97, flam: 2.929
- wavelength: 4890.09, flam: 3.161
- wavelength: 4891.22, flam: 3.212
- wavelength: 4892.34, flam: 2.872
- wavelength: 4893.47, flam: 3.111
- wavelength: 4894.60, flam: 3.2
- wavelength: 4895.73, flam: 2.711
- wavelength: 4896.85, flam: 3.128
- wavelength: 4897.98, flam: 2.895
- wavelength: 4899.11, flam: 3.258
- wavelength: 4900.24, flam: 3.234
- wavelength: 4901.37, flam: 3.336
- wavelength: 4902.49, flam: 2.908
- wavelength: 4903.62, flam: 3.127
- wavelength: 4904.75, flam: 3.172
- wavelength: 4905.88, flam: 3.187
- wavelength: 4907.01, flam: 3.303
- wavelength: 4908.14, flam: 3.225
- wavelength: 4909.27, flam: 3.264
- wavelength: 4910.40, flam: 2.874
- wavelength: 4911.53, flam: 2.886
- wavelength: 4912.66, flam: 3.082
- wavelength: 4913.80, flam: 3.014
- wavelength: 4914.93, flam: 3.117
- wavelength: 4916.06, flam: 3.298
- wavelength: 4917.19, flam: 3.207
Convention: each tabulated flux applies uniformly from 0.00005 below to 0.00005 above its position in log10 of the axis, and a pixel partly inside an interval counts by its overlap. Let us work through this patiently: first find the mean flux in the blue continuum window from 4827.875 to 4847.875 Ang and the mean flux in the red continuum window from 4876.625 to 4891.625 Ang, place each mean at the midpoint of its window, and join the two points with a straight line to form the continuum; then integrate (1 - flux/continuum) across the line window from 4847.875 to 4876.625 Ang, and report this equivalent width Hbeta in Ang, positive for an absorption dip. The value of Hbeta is 2.5 Ang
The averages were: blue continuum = 3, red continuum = 3.02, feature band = 2.75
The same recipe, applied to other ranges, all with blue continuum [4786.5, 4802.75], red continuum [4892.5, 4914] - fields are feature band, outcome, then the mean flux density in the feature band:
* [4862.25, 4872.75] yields 1.28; 2.73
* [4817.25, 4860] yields 2.35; 2.95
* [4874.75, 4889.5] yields 0.62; 2.97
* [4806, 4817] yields -0.01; 3.13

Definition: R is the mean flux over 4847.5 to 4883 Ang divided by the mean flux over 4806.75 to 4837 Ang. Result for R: 0.9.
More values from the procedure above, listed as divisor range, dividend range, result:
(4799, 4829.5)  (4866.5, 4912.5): 0.97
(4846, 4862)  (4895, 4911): 1.13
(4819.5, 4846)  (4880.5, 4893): 1.01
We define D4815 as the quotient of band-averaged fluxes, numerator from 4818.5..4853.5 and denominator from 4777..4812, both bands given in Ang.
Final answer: 0.96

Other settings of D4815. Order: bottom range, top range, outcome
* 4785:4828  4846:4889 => 0.91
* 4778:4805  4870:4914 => 0.97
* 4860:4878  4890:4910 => 1.14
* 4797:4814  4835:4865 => 0.90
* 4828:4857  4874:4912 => 1.03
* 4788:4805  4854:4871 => 0.86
